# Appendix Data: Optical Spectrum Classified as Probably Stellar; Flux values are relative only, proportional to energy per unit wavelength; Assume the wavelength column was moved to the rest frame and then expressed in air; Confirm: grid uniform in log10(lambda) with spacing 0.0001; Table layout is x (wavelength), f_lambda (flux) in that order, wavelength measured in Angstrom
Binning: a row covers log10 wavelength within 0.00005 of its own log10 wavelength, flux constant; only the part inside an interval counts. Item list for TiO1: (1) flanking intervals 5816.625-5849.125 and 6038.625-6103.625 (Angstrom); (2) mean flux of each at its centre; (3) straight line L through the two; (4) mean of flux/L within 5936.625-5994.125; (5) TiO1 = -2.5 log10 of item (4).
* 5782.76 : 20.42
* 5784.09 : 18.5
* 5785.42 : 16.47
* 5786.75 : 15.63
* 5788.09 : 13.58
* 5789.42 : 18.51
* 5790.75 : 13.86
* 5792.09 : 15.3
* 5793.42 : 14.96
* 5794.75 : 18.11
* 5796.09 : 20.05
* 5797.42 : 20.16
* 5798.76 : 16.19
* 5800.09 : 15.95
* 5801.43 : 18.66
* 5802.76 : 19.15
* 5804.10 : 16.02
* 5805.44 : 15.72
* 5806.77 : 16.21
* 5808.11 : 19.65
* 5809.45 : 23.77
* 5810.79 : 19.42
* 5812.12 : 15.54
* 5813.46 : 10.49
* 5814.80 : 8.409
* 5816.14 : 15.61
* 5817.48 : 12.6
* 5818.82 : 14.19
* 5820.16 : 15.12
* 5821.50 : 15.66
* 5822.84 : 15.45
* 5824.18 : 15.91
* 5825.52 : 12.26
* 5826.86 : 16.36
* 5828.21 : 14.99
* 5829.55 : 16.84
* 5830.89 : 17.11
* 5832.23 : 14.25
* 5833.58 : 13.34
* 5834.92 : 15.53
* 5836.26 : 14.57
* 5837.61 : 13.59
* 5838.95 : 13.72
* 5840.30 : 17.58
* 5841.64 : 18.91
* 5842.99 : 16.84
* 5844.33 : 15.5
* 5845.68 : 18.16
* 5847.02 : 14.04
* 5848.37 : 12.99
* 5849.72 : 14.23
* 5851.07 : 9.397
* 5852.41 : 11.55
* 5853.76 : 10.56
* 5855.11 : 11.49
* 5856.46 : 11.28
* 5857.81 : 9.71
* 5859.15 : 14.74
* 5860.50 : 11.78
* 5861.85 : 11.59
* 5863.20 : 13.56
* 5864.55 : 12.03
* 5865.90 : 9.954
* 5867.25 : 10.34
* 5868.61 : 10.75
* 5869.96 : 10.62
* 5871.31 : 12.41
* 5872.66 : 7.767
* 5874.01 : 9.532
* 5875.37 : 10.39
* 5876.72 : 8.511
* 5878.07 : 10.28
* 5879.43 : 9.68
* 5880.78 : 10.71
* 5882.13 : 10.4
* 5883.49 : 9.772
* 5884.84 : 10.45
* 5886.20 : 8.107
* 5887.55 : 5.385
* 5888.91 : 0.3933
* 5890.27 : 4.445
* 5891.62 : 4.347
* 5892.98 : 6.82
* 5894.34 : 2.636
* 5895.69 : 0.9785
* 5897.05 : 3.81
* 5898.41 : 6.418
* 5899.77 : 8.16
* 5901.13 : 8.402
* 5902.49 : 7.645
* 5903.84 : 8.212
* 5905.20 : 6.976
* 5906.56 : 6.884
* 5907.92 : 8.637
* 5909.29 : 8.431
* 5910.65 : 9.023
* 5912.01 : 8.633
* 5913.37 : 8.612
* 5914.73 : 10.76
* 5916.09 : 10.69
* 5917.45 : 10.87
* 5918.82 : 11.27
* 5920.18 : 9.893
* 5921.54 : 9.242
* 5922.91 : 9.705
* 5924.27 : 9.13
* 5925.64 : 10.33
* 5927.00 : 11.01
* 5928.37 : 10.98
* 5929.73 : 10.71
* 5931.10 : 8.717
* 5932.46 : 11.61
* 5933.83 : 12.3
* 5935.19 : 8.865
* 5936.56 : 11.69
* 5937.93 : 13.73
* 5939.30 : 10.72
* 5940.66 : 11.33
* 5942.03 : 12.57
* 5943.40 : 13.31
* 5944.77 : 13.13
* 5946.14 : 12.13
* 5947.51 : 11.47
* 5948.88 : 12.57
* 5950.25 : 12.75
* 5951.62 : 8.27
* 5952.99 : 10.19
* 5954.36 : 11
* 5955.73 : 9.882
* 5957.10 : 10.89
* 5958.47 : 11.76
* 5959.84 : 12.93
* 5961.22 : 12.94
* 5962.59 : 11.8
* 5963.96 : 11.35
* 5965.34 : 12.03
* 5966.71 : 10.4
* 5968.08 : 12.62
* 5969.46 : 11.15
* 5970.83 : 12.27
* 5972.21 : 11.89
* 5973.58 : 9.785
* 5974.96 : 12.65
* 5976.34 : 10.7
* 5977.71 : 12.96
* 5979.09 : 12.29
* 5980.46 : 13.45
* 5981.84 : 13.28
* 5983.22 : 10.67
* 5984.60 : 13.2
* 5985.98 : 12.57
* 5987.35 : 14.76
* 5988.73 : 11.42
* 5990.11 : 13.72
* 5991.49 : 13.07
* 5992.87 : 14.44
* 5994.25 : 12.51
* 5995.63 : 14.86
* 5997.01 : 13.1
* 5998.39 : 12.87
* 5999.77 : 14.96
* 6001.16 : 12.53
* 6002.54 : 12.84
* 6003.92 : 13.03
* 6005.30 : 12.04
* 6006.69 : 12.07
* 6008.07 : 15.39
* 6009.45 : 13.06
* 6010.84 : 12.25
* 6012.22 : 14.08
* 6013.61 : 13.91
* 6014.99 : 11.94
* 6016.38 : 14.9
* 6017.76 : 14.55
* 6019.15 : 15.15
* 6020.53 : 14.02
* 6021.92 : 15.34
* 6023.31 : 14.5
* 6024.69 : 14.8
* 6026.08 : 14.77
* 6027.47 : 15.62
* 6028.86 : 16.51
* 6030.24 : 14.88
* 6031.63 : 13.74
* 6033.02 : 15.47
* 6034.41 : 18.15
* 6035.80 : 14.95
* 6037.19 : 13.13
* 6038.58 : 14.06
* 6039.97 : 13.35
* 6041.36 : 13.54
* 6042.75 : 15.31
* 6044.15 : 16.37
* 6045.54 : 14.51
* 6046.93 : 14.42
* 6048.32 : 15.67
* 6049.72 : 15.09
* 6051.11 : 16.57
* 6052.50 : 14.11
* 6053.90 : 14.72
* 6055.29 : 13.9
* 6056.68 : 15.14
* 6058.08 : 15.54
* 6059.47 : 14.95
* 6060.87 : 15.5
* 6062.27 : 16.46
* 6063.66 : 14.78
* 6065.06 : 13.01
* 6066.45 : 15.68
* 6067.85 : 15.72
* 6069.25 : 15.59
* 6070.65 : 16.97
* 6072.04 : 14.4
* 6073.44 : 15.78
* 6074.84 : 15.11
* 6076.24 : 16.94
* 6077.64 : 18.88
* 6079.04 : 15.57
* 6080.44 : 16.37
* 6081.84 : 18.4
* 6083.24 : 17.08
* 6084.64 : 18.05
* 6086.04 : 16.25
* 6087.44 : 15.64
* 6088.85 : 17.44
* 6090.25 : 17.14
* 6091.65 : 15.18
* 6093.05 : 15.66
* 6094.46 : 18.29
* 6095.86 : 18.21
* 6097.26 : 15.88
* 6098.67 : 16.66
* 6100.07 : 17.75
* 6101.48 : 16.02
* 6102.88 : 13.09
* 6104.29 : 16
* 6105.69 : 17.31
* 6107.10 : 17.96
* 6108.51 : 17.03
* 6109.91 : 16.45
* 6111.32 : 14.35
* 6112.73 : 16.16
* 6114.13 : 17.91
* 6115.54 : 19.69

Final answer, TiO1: 0.28 mag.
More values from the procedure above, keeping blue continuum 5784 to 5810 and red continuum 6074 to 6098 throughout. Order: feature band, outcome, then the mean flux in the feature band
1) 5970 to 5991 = 0.34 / 12.4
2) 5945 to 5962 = 0.43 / 11.4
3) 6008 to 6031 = 0.17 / 14.4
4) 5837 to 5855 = 0.20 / 14.3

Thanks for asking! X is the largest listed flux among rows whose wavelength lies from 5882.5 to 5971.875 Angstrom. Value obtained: 13.73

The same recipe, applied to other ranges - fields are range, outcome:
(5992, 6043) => 18.15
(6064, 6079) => 18.88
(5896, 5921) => 11.27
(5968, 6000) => 14.96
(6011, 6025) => 15.34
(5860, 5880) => 13.56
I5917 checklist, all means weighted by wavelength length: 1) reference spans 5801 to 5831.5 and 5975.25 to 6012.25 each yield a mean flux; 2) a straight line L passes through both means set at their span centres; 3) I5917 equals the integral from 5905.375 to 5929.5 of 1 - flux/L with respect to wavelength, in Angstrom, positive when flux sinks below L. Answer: 7.8 Angstrom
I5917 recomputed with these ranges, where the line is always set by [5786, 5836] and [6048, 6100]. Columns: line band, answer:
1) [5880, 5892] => 6.6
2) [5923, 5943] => 6.3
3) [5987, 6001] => 2.2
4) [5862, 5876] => 4.6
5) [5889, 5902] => 9.0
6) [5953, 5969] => 4.5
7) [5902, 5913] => 5.4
